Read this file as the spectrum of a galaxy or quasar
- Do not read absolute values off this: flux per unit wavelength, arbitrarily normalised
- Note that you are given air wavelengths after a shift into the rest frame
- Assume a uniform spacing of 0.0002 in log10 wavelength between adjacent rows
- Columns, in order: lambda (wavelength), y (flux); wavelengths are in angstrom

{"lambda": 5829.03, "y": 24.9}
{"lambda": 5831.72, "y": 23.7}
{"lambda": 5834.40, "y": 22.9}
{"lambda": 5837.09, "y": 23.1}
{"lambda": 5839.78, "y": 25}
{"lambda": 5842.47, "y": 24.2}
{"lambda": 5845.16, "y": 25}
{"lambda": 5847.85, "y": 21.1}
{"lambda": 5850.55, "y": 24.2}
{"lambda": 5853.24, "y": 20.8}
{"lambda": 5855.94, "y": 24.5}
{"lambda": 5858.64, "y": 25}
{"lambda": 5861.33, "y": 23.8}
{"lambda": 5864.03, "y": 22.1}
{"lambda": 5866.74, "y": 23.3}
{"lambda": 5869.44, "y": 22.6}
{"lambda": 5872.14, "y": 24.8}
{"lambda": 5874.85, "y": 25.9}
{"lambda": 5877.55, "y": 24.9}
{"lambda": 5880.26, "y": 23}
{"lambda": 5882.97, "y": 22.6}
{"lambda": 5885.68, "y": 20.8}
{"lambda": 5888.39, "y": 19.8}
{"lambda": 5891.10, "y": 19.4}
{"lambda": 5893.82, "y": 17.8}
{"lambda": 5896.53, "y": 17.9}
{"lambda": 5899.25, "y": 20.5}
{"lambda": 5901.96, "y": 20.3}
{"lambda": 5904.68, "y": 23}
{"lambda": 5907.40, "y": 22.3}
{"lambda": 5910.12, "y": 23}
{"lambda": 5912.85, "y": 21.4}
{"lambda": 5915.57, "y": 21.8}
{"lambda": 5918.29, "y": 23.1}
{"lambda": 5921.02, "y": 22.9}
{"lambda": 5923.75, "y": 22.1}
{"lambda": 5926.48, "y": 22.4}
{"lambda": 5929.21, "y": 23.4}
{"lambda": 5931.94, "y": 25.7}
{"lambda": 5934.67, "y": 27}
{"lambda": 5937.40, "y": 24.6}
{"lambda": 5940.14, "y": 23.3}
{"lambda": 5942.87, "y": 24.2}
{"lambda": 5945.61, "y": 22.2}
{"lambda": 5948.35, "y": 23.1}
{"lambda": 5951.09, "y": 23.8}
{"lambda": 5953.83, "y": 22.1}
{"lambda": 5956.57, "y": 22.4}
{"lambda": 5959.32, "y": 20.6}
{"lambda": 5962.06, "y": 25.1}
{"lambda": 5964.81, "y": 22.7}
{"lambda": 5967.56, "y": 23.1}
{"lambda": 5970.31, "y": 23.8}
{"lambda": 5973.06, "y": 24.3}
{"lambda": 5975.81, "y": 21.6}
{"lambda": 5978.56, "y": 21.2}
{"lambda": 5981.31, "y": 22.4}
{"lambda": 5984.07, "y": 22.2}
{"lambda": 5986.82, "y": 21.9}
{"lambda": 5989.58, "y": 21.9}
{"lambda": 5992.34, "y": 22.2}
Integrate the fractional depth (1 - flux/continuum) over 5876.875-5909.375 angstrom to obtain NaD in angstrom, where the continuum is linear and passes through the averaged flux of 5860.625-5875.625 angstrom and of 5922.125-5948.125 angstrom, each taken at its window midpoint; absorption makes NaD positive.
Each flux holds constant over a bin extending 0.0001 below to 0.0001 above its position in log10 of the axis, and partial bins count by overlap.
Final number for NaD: 3.75 angstrom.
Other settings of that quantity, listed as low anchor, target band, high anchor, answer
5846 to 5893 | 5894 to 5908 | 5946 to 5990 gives 1.4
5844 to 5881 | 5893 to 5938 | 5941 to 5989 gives 1.6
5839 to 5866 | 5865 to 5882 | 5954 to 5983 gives -0.5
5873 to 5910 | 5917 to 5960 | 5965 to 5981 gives -2.2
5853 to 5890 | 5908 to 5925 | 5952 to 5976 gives 0.5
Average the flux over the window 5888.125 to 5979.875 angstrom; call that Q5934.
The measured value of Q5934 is 22.4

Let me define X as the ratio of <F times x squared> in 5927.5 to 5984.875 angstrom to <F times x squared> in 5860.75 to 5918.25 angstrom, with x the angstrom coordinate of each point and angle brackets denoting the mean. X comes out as 1.1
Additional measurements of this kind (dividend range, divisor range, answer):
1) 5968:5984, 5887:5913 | 1.13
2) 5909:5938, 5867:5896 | 1.07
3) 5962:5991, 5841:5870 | 1.01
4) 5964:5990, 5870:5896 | 1.06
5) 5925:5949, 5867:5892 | 1.08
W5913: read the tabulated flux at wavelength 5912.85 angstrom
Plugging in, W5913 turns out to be 21.4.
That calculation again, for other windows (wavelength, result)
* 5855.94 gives 24.5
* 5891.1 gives 19.4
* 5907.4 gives 22.3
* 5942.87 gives 24.2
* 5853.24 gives 20.8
